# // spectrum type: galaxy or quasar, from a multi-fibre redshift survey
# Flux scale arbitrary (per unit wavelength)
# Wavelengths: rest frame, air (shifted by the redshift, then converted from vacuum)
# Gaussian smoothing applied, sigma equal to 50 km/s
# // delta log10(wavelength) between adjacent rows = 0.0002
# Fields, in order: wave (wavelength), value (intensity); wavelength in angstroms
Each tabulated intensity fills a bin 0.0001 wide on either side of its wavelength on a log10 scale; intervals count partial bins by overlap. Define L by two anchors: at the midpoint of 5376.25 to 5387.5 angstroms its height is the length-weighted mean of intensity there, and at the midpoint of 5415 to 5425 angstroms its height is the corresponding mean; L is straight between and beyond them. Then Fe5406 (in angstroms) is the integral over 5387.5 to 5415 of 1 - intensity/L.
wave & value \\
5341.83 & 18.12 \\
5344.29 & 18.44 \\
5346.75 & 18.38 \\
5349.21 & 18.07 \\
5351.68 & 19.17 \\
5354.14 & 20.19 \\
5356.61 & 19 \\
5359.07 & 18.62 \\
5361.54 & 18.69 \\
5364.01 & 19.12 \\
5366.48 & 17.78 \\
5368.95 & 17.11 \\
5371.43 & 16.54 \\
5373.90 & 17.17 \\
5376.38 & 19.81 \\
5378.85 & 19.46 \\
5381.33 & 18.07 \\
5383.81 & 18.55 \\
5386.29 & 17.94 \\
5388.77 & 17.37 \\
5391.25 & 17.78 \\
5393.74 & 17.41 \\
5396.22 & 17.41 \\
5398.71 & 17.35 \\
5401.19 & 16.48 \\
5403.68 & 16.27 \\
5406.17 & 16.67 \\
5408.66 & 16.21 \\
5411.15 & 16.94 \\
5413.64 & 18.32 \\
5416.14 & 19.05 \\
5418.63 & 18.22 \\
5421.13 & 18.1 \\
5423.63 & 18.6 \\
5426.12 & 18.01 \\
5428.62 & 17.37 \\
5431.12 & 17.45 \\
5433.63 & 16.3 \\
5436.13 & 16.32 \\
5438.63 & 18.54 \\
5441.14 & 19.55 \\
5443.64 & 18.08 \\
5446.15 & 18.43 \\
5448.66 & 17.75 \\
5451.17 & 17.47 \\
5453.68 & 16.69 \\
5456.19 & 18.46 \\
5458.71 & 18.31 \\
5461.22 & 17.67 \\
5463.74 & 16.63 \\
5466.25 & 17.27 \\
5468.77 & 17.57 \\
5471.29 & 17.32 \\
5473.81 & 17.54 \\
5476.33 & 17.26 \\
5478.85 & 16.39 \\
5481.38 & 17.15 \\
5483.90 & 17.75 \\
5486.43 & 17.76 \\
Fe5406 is 2.2 angstroms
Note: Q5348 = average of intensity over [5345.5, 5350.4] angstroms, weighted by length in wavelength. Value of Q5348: 18.2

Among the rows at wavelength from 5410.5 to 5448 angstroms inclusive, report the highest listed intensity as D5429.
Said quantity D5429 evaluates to 19.55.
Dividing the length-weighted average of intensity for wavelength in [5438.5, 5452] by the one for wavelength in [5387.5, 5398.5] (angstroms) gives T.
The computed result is 1.05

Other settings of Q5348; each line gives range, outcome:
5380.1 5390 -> 18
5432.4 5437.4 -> 16.3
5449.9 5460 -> 17.7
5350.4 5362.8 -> 19.1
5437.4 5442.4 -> 19.1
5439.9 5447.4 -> 18.7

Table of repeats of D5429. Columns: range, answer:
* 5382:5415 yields 18.55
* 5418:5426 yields 18.6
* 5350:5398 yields 20.19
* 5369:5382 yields 19.81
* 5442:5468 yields 18.46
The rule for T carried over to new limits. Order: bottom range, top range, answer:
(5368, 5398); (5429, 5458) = 0.99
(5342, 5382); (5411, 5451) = 0.97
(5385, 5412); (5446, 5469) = 1.03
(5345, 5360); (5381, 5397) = 0.94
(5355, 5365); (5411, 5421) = 0.97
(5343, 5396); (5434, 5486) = 0.96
